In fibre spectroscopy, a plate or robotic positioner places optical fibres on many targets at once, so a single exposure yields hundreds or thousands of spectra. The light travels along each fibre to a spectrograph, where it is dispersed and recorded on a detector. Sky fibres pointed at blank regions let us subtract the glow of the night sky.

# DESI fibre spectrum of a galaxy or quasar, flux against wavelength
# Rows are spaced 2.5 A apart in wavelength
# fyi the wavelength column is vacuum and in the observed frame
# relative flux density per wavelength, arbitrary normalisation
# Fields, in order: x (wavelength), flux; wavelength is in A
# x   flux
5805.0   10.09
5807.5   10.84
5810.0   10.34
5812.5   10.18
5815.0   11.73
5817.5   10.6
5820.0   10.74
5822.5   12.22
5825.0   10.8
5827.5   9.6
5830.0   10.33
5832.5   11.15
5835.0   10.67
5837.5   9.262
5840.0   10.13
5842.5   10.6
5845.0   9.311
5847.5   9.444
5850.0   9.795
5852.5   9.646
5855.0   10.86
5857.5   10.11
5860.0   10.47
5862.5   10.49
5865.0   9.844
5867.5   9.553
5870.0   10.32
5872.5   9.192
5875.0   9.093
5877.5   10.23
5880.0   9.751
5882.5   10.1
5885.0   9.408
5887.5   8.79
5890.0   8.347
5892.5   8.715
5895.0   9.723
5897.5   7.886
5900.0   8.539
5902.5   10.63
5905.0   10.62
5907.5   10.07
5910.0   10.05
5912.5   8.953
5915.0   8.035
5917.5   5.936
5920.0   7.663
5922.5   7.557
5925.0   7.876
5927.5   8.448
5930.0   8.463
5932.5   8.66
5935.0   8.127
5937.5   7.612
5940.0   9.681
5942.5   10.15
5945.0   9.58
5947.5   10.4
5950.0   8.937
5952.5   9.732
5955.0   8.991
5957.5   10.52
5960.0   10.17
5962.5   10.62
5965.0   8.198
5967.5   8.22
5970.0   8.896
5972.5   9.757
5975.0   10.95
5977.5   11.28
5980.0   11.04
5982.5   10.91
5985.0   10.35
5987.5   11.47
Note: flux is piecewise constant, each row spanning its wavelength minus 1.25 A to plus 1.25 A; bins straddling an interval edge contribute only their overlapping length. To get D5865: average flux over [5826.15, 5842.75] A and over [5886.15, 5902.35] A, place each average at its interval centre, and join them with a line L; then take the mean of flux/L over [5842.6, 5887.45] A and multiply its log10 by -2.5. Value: -0.04 mag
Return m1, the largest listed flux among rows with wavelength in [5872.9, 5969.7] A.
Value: 10.63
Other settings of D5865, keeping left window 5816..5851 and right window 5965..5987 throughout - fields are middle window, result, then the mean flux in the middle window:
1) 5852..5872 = 0.016 mag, 10.1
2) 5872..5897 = 0.107 mag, 9.3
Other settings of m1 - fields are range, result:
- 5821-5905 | 12.22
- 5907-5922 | 10.07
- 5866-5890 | 10.32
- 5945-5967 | 10.62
